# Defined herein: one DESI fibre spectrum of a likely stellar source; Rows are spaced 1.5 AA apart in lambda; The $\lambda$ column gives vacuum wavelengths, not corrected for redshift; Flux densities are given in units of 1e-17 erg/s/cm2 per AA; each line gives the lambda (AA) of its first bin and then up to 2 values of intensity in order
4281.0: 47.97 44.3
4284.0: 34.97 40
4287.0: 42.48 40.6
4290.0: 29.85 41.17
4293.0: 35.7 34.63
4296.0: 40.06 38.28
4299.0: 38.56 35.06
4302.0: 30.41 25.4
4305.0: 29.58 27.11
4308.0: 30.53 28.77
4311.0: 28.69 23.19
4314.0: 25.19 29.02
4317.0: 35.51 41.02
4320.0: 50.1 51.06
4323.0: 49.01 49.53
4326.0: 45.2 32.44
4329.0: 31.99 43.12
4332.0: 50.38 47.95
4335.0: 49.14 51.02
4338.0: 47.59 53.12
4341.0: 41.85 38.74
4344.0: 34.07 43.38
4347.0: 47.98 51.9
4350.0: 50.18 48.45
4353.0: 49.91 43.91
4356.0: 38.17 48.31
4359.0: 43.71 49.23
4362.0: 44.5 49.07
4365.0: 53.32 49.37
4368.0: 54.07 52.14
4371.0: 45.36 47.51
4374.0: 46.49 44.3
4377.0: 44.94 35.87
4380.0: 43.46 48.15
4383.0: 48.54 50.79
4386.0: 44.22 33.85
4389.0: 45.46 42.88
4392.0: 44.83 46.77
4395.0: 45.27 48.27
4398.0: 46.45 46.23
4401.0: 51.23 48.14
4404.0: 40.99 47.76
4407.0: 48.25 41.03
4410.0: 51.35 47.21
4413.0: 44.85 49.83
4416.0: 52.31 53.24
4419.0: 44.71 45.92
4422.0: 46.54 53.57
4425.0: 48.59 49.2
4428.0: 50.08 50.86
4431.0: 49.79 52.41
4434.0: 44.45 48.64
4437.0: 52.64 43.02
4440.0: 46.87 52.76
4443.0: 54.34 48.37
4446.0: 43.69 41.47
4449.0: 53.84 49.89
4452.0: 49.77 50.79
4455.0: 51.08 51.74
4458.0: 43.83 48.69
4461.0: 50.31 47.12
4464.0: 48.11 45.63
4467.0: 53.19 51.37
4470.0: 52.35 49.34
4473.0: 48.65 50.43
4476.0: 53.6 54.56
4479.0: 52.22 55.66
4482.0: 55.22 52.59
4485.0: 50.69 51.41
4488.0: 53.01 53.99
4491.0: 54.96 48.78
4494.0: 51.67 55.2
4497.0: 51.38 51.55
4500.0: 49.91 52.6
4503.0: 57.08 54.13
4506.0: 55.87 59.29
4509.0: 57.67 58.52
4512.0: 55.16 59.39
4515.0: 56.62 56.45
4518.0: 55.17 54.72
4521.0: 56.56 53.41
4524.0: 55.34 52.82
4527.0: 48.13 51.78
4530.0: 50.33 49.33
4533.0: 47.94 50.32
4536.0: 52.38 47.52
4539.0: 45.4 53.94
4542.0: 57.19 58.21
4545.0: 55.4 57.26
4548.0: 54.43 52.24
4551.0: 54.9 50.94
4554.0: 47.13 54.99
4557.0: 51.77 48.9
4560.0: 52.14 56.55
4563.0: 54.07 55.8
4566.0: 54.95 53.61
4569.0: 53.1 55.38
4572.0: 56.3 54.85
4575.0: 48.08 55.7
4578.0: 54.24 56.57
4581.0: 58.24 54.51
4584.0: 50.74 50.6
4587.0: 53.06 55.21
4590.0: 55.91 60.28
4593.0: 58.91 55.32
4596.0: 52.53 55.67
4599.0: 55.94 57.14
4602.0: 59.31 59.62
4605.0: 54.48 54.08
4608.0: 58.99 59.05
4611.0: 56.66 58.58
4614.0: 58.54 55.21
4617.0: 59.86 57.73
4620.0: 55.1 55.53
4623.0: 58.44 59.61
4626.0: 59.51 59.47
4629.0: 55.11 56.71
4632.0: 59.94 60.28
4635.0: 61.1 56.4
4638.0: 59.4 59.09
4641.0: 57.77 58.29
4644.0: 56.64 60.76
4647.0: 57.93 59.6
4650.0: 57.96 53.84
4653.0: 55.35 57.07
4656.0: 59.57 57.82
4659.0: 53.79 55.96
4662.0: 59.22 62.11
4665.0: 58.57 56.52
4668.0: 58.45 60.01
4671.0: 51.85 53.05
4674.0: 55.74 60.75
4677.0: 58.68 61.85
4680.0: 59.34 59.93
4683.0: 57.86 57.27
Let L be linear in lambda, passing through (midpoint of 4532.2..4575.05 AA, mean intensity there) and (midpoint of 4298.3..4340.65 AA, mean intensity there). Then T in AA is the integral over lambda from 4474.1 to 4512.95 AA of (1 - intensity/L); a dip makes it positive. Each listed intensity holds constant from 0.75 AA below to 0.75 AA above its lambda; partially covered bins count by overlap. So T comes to -3.5 AA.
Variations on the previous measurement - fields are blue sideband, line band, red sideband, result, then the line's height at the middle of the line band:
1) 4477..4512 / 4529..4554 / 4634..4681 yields 1.3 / 55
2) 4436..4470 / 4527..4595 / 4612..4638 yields 1.7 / 54.7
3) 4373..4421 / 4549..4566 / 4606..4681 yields 0.3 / 53.8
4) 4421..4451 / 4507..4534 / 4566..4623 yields -0.9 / 52.6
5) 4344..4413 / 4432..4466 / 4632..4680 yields 0.4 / 49.3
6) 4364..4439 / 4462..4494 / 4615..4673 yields -0.6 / 50.6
